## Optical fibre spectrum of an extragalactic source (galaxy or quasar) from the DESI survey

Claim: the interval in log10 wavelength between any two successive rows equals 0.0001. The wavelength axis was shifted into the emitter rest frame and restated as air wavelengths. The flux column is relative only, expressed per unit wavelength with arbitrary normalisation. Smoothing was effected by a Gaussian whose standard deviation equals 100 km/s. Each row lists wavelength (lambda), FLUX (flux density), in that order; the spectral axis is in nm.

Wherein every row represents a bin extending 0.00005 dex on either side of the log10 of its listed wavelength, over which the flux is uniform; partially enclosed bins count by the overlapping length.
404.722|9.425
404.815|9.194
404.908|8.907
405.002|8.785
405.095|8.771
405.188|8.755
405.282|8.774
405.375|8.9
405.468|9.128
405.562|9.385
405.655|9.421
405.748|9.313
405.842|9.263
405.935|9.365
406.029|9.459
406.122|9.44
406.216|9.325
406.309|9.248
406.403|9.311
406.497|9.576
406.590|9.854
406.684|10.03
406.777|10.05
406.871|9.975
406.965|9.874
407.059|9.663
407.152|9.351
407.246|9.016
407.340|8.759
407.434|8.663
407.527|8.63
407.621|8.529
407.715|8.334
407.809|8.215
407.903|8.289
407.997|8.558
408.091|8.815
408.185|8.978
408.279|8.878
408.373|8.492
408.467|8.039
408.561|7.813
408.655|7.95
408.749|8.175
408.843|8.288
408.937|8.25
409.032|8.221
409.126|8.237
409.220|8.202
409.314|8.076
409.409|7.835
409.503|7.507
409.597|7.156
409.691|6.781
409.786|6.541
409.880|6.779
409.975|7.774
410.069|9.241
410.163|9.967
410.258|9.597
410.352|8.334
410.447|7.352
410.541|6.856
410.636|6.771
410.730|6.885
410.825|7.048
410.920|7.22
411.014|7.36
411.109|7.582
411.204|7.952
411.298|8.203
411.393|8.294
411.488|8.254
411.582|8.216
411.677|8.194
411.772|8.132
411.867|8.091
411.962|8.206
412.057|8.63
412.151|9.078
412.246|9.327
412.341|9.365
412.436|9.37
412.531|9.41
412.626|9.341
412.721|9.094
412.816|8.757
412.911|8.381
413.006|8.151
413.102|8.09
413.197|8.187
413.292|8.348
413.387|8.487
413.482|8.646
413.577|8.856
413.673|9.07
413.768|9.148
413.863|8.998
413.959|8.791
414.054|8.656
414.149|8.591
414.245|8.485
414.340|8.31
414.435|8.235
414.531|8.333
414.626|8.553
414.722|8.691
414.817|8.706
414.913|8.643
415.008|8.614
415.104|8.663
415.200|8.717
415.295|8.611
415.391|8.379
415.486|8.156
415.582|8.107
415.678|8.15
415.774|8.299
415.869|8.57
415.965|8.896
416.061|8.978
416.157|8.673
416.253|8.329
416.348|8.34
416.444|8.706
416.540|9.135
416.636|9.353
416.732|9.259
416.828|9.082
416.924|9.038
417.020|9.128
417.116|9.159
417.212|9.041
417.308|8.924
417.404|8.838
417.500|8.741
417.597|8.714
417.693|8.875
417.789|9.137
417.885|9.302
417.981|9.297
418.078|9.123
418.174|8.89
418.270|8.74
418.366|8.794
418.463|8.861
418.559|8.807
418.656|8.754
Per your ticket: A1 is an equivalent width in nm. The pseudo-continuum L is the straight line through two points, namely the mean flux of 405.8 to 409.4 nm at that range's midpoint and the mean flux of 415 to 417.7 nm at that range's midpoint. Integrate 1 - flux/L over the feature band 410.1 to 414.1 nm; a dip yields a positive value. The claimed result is 0.18 nm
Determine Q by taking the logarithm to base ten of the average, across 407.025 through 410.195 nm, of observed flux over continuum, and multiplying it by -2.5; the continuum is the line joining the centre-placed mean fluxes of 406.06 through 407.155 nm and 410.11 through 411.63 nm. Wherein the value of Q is 0.07 mag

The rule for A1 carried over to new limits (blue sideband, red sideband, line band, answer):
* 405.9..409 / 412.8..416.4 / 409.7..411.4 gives 0.20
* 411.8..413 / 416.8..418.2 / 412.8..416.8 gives 0.16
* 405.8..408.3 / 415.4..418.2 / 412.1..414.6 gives 0.06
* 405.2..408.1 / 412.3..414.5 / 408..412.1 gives 0.44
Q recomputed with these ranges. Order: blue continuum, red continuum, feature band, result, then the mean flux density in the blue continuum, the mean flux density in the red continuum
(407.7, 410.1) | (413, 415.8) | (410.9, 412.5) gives -0.01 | 8.04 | 8.53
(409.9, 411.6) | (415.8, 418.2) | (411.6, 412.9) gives -0.08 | 7.92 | 8.94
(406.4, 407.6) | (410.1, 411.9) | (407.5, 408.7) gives 0.07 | 9.43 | 7.92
